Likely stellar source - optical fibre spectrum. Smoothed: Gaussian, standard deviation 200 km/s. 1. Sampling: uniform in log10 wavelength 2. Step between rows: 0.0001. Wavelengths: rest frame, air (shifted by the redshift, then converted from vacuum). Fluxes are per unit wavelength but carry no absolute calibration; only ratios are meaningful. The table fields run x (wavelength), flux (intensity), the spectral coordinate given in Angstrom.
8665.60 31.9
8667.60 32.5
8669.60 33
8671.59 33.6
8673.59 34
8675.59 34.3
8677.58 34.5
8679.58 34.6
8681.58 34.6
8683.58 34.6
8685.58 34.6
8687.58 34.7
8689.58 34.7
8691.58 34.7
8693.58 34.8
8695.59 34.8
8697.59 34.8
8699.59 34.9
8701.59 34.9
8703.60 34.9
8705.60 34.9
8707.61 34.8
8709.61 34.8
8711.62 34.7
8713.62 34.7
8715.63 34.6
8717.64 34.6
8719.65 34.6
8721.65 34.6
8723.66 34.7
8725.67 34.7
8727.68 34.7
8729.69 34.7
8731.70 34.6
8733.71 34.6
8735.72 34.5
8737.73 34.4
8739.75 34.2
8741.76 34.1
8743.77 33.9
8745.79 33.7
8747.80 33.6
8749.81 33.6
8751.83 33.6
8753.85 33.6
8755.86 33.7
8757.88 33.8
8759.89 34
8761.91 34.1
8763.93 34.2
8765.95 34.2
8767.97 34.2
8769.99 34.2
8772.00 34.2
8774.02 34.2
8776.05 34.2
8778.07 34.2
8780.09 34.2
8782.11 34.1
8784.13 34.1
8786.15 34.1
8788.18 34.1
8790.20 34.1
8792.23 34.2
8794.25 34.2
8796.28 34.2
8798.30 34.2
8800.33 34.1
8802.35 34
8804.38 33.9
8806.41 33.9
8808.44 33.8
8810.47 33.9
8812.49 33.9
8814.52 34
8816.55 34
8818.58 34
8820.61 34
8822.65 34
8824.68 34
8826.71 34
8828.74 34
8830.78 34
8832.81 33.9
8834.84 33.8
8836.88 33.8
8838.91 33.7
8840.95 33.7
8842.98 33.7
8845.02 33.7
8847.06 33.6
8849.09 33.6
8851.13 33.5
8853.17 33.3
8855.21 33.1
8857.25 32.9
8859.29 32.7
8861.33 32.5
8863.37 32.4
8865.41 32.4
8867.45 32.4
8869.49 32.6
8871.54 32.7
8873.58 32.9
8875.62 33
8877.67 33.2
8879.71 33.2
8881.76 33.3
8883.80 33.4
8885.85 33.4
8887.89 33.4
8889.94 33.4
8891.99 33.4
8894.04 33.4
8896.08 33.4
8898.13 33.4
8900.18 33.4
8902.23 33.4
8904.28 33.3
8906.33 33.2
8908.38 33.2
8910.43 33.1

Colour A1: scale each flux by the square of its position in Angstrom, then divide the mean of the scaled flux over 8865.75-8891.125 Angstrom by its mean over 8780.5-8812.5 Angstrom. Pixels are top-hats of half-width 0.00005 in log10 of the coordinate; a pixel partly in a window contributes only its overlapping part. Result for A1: 1.0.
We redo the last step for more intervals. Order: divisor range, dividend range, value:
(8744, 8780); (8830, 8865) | 1.00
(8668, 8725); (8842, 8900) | 1.00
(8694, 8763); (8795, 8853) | 1.01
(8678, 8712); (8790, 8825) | 1.00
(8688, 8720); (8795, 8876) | 0.99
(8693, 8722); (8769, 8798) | 1.00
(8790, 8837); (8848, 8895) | 0.98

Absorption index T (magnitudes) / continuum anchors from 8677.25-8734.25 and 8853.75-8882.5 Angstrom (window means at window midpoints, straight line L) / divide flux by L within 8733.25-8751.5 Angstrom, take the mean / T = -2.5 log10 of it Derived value 0.01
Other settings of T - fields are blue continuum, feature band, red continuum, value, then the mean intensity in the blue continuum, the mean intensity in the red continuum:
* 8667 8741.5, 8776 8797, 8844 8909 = -0.009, 34.5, 33.1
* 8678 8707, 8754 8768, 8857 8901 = 0.004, 34.7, 33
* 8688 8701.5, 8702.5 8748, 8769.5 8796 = 0.002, 34.8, 34.2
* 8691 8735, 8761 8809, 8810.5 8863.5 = -0.001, 34.7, 33.6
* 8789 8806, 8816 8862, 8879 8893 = 0.004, 34.1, 33.4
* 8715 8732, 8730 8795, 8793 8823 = 0.008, 34.6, 34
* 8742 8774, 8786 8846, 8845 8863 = -0.016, 33.9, 33.2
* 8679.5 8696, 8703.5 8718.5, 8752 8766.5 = -0.010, 34.7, 33.9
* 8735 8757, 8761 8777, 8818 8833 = -0.008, 33.9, 34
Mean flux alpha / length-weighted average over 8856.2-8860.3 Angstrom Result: 32.8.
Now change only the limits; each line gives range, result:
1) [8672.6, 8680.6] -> 34.4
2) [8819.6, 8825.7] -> 34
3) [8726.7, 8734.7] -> 34.7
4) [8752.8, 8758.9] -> 33.7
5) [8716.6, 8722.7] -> 34.6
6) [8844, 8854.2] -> 33.5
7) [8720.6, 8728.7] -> 34.7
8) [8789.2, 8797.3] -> 34.2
